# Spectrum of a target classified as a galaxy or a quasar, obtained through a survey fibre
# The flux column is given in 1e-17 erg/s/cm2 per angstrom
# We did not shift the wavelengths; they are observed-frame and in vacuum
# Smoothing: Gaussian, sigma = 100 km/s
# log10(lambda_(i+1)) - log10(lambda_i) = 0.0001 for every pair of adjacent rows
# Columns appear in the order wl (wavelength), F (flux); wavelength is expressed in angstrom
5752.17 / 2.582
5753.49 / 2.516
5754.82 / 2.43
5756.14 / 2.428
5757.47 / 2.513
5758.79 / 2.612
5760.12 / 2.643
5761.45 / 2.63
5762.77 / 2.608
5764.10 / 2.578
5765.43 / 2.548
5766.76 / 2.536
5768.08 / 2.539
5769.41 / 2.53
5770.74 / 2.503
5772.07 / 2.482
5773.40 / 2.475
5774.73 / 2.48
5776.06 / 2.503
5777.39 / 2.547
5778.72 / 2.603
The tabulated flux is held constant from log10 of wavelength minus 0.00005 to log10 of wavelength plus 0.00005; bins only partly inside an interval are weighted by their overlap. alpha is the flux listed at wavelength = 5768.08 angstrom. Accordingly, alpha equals 2.539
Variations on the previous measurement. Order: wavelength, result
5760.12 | 2.643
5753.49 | 2.516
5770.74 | 2.503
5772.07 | 2.482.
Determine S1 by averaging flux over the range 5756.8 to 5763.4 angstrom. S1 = 2.6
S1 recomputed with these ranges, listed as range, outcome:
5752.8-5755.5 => 2.48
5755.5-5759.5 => 2.52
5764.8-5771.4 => 2.53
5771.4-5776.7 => 2.48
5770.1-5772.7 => 2.49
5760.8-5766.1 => 2.59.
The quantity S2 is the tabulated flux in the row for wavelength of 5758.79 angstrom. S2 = 2.612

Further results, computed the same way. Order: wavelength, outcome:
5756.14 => 2.428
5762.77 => 2.608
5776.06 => 2.503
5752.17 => 2.582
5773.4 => 2.475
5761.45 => 2.63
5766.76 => 2.536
